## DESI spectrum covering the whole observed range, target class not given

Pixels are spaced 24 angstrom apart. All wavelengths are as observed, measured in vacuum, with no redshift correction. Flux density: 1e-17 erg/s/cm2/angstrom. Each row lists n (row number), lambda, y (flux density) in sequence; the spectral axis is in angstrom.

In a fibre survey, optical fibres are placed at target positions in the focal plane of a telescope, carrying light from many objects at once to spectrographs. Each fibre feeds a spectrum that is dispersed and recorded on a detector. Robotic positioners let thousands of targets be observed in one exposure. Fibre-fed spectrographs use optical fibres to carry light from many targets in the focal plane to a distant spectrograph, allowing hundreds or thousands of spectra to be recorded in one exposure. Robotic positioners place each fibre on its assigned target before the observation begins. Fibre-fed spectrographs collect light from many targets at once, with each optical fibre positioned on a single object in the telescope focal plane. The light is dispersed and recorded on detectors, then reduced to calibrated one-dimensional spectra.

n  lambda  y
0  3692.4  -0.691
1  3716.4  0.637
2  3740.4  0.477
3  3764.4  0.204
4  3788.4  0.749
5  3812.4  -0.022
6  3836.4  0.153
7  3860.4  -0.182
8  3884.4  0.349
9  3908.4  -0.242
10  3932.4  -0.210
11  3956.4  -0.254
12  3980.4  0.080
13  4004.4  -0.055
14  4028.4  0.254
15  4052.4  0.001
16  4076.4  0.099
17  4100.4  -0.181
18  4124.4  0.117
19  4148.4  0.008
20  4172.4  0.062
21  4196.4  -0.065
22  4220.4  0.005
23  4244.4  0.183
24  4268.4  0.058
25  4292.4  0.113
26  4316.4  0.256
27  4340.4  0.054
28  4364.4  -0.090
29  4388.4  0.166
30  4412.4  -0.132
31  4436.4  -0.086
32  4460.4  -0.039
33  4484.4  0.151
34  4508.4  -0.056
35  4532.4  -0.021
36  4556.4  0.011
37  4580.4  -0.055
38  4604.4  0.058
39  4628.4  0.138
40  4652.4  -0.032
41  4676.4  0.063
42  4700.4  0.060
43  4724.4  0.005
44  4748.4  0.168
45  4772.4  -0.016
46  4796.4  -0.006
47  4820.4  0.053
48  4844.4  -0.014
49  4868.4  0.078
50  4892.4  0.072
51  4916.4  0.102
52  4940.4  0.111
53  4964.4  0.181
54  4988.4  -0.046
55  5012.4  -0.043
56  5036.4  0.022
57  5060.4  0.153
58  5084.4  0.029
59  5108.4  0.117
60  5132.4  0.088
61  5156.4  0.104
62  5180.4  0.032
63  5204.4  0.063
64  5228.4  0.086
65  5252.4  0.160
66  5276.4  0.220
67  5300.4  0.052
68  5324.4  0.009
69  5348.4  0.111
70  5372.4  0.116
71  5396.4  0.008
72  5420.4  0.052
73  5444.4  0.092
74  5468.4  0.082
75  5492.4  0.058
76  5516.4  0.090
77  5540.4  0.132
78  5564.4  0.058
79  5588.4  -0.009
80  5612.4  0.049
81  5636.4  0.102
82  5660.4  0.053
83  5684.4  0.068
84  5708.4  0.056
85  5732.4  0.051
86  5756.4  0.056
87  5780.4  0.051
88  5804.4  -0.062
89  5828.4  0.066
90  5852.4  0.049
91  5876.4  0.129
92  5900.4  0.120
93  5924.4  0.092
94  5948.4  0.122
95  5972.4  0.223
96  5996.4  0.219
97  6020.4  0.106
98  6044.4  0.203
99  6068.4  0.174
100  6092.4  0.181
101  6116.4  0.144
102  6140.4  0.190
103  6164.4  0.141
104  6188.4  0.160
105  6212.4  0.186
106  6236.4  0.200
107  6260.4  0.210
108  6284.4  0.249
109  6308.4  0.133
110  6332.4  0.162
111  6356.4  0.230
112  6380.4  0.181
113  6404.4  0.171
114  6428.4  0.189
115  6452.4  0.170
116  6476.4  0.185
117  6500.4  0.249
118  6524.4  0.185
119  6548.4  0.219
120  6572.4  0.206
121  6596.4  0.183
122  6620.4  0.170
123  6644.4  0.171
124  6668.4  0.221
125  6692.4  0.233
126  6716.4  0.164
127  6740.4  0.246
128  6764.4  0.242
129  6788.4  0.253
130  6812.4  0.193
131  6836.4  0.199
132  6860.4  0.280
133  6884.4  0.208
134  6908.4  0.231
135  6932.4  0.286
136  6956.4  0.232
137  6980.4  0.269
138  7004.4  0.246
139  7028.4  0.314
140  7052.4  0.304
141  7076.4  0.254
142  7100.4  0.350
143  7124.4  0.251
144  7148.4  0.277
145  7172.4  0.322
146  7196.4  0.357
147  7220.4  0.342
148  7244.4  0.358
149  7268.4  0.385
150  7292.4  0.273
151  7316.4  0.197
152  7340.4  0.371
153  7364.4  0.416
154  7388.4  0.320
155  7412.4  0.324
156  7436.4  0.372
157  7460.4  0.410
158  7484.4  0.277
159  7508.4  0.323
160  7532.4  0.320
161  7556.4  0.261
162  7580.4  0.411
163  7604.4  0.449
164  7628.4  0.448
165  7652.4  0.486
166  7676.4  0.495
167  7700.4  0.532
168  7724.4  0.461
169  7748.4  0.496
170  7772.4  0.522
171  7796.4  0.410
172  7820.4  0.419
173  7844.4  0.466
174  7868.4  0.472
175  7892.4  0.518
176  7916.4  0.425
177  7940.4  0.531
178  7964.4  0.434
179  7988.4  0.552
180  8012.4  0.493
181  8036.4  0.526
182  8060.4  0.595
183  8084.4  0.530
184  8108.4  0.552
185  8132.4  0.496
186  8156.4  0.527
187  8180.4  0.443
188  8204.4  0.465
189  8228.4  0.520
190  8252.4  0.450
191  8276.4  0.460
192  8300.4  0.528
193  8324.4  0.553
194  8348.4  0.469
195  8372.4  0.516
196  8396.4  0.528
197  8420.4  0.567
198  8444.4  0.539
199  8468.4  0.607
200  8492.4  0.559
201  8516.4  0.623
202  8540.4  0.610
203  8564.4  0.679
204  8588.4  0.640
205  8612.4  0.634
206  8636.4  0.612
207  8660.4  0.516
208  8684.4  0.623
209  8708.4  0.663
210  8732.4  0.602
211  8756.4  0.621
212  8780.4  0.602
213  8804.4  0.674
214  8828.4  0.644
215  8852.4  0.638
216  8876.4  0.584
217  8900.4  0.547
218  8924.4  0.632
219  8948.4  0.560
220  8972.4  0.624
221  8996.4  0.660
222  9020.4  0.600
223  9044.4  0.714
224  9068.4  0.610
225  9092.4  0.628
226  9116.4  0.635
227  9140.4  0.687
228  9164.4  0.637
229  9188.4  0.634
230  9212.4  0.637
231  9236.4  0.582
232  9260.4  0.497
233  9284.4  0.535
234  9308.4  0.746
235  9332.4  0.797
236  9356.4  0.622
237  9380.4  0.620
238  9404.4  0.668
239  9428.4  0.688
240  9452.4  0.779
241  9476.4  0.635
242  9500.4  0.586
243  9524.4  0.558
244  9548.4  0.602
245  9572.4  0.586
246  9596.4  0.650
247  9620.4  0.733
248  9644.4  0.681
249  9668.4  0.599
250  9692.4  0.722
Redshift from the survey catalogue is 0.90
